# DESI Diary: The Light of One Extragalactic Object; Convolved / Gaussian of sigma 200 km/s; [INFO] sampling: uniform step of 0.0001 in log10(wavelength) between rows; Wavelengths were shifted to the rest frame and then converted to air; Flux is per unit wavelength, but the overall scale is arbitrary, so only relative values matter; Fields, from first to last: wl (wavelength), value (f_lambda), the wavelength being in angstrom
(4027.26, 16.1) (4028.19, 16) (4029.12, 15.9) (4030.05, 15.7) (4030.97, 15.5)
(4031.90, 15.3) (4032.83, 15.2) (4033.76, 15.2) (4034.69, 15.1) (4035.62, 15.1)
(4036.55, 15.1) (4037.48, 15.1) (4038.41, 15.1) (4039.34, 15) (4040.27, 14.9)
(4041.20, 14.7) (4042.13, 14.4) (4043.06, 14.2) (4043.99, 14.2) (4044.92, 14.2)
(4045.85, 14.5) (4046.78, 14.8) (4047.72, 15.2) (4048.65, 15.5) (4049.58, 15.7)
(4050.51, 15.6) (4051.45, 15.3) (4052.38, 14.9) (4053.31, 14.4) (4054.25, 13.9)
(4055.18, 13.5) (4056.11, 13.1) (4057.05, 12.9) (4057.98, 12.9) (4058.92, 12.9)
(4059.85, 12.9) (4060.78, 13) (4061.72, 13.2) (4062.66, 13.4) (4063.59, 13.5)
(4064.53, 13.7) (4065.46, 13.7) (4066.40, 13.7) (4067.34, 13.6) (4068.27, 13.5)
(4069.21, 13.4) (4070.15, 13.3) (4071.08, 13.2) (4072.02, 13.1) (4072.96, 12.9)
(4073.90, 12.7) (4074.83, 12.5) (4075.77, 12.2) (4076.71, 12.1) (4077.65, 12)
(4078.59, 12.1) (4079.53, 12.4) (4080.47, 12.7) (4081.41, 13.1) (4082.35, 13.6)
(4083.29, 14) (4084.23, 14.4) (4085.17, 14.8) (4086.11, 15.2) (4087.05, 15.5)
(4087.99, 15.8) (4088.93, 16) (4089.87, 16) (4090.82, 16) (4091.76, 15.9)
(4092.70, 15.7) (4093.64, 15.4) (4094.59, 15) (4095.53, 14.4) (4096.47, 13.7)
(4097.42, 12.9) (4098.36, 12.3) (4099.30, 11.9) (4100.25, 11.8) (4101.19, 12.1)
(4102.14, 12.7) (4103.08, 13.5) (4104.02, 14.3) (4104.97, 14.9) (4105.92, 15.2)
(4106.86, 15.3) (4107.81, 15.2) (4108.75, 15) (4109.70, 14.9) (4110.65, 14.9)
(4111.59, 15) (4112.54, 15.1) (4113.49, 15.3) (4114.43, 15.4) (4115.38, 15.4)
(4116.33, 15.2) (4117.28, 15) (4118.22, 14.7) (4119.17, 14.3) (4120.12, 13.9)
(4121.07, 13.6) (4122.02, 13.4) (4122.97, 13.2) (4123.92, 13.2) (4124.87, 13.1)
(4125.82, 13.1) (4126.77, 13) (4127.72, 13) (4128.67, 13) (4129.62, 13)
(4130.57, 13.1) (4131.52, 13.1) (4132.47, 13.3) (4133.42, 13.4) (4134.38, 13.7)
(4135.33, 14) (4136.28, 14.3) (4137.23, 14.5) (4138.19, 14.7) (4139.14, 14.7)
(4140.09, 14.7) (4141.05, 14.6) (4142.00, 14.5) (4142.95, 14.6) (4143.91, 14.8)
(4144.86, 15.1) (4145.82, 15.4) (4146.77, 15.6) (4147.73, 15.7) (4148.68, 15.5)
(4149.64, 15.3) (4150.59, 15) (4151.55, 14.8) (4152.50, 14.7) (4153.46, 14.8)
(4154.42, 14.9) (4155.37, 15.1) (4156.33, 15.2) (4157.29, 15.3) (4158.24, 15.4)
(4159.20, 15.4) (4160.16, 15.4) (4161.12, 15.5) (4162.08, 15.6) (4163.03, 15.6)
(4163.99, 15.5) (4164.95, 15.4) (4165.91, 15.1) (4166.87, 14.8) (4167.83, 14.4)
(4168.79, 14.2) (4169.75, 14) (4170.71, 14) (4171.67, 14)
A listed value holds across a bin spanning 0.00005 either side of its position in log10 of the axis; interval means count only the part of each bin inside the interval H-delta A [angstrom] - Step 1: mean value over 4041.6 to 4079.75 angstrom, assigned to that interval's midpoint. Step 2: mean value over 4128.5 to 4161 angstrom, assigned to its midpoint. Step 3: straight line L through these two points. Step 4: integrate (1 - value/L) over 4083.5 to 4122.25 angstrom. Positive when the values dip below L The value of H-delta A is -1.2 angstrom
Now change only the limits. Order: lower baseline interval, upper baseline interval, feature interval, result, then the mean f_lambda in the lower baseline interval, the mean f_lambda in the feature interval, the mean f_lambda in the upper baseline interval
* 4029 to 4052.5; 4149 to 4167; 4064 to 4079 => 2.1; 15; 13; 15.2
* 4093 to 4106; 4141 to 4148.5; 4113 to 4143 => 1.1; 13.6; 14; 15.1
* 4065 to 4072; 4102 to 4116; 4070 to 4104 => 1.0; 13.5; 13.7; 14.9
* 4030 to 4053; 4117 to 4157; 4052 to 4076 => 2.5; 15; 13.3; 14.3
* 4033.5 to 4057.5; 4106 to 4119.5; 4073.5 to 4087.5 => 1.5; 14.7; 13.3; 15.1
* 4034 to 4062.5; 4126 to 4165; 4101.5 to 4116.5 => -0.3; 14.4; 14.8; 14.6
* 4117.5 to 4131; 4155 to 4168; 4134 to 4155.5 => -0.6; 13.4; 14.8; 15.3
